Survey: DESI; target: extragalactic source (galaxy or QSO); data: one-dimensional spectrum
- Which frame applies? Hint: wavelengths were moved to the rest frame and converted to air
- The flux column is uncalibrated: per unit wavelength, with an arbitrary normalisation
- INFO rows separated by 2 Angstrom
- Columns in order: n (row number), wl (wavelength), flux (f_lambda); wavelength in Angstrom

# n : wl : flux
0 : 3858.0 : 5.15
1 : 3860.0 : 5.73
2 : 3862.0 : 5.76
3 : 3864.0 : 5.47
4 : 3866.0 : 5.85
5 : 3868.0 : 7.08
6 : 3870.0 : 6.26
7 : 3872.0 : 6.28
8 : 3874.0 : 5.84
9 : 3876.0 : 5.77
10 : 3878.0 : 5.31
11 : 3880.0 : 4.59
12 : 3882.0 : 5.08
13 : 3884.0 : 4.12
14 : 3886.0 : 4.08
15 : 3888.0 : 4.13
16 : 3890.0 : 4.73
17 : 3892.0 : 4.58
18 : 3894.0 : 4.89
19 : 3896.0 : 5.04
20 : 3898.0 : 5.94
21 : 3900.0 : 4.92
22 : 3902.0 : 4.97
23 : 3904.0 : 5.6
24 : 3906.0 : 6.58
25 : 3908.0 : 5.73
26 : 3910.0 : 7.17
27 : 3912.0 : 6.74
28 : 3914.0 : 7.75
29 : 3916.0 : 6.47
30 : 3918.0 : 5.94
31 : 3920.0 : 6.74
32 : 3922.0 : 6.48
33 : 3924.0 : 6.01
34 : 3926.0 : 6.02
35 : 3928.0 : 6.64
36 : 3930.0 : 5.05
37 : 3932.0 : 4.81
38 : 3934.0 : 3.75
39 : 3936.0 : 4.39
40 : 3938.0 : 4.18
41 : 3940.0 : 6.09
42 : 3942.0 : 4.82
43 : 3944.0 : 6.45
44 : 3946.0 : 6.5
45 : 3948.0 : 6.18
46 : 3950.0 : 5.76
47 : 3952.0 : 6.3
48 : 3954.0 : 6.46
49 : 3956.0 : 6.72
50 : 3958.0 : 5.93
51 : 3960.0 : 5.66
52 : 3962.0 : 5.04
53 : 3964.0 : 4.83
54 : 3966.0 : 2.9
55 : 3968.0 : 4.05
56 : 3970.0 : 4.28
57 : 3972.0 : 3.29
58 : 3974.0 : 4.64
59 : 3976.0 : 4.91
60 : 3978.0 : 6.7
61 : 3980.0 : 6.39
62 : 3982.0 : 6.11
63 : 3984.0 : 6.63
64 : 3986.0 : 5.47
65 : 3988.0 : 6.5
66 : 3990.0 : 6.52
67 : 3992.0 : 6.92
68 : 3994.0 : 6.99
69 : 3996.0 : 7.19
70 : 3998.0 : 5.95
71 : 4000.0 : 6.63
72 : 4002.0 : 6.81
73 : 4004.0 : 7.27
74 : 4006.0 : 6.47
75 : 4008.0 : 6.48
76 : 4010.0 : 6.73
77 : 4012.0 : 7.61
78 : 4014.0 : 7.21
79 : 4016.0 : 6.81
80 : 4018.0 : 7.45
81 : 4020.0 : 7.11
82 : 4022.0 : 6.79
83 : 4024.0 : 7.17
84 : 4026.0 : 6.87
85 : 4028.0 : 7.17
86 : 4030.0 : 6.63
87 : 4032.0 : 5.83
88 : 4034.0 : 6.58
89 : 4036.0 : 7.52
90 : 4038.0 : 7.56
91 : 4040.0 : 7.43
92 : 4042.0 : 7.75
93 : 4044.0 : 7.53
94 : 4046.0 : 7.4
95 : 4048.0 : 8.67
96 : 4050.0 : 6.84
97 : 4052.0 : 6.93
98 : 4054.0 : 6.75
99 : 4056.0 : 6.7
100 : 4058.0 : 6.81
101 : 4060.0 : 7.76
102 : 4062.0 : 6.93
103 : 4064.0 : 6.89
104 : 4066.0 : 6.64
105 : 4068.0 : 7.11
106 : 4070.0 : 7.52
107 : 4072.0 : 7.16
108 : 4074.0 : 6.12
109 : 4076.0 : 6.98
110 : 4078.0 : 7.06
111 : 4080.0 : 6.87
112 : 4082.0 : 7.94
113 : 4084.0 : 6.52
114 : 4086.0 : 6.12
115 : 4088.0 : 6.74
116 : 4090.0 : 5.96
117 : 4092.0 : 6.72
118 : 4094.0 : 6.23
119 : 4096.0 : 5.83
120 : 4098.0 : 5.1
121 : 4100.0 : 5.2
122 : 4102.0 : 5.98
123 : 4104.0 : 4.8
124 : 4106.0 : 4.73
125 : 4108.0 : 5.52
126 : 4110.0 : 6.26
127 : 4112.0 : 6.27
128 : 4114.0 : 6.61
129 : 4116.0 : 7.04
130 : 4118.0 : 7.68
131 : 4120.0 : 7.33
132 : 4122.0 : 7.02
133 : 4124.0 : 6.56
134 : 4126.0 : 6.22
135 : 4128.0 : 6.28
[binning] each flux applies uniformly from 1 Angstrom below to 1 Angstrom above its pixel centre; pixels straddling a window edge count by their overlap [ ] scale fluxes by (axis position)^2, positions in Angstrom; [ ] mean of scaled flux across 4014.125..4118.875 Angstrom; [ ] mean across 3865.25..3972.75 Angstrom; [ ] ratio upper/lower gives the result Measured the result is 1.32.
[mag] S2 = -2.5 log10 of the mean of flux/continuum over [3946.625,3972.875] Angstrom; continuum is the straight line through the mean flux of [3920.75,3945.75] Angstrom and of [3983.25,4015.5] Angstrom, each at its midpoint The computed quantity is 0.14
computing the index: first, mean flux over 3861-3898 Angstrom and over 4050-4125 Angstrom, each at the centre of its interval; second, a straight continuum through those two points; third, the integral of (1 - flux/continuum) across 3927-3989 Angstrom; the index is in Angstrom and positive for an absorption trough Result 3.92 Angstrom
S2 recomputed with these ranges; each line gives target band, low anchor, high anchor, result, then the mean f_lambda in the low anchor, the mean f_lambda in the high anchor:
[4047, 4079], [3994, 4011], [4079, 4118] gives -0.11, 6.71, 6.17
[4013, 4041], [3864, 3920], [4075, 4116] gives -0.17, 5.63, 6.19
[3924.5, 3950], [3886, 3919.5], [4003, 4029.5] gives 0.12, 5.67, 7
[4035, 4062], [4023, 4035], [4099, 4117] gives -0.13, 6.71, 5.82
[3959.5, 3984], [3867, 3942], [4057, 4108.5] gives 0.19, 5.55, 6.44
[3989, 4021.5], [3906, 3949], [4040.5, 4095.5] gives -0.06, 5.92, 6.98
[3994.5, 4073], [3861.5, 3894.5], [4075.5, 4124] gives -0.17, 5.28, 6.35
